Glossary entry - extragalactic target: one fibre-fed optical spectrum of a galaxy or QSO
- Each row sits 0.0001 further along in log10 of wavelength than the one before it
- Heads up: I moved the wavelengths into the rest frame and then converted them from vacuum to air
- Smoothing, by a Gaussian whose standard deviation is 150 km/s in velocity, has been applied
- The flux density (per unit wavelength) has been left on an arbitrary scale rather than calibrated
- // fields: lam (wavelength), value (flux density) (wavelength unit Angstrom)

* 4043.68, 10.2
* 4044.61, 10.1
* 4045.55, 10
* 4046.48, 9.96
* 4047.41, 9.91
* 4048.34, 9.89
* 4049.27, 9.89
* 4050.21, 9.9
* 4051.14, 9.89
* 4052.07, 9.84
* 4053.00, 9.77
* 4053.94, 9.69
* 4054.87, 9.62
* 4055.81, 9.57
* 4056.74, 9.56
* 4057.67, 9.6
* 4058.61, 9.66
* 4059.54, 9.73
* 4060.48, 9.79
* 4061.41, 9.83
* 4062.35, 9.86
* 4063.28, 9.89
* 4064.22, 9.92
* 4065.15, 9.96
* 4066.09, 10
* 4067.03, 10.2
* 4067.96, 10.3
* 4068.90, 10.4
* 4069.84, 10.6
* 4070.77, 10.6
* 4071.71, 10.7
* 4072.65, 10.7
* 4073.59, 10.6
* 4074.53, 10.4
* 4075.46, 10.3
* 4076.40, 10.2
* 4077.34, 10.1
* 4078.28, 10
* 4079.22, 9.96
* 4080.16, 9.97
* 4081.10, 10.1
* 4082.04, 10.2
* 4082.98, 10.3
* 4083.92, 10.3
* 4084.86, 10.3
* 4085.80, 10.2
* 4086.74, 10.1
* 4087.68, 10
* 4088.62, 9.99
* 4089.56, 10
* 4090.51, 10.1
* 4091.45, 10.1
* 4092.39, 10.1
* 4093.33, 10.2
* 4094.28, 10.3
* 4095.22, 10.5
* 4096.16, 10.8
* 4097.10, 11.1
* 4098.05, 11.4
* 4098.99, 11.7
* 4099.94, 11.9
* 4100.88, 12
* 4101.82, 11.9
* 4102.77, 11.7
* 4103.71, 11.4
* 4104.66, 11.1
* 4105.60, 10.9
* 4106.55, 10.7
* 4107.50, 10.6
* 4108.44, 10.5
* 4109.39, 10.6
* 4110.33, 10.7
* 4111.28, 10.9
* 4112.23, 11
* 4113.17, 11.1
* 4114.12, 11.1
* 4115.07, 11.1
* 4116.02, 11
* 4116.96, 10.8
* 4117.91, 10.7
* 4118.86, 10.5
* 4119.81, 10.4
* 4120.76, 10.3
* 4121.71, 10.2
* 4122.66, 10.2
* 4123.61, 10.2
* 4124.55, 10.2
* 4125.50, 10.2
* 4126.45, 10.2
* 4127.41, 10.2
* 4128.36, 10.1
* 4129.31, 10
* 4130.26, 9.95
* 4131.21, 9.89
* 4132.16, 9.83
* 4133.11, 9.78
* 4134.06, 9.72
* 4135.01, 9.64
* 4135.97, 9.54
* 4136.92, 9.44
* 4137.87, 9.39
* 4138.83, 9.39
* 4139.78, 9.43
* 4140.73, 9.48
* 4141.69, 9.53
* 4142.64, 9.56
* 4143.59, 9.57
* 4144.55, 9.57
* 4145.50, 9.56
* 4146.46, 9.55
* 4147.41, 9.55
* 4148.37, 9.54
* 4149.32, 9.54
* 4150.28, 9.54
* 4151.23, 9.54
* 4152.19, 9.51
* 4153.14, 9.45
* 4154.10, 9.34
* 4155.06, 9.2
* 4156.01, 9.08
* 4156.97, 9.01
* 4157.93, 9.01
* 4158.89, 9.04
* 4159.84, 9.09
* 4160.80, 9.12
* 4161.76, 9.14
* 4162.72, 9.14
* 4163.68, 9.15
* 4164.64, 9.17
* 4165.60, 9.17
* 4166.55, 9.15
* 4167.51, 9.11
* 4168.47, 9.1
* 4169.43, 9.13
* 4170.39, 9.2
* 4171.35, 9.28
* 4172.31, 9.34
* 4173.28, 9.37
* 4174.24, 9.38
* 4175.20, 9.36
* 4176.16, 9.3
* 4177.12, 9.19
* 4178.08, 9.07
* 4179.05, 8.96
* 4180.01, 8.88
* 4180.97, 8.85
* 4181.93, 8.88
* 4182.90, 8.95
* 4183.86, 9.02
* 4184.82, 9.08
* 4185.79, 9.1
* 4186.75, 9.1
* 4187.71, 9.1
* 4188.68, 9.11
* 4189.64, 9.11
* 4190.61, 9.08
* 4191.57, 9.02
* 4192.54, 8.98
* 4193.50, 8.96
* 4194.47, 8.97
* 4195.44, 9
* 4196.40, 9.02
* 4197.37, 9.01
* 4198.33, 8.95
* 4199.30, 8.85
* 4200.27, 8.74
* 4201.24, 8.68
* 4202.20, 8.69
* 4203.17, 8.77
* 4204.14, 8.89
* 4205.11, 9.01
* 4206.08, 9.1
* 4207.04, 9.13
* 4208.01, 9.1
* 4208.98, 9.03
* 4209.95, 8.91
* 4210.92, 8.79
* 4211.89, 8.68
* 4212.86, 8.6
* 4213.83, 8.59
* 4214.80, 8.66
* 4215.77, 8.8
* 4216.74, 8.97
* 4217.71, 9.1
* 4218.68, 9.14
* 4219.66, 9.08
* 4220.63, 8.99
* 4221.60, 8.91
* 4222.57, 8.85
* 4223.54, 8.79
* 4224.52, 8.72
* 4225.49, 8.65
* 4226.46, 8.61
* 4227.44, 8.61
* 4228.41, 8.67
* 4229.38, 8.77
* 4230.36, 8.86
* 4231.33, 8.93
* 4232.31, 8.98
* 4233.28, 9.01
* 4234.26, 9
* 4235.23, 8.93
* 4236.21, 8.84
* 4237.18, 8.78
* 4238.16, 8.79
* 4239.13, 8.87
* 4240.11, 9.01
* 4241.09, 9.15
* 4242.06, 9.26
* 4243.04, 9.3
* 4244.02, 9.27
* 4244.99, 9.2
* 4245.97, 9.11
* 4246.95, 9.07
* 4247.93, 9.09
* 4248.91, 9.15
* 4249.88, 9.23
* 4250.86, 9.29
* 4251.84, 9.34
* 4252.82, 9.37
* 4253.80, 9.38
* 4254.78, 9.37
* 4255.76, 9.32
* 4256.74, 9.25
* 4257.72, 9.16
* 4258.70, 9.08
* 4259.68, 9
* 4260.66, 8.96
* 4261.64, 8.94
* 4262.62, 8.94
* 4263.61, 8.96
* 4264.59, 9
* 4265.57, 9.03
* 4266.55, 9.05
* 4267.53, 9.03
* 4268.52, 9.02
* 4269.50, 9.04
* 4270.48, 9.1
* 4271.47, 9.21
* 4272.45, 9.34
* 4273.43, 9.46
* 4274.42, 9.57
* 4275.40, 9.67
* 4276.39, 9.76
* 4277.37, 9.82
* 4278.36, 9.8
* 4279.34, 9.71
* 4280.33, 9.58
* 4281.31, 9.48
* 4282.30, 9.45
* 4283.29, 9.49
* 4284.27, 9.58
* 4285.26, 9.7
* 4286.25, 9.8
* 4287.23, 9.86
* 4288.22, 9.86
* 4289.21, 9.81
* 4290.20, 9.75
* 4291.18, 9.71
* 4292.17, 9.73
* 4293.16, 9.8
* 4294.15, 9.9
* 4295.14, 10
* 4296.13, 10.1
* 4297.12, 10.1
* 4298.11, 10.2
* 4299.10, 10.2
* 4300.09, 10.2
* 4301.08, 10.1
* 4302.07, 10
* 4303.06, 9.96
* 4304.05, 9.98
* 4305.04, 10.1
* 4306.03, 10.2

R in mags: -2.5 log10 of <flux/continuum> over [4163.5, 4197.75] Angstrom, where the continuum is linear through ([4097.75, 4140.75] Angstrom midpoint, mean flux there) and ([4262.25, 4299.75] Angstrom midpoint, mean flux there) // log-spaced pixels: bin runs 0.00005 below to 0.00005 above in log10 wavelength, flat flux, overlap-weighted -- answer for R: 0.12 mag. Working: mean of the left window 10.5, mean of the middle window 9.1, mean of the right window 9.57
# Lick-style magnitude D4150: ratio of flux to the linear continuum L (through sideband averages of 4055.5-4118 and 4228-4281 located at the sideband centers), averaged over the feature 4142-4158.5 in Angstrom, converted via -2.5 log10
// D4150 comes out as 0.06 mag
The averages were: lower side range 10.5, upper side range 9.17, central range 9.42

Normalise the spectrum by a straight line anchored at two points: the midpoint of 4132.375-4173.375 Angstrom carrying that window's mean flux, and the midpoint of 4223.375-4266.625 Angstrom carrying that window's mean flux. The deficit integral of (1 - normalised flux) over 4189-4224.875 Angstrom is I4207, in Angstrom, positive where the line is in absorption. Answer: 1.0 Angstrom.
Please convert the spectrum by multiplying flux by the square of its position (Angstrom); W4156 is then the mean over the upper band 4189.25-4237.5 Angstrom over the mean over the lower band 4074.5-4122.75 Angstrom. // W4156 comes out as 0.88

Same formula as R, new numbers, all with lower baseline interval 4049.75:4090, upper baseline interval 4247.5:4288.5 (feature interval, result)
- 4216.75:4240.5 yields 0.072 mag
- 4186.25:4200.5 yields 0.071 mag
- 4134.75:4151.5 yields 0.031 mag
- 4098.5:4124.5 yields -0.106 mag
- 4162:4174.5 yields 0.058 mag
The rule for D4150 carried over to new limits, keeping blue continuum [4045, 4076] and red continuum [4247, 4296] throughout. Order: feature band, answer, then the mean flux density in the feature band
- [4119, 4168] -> 0.02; 9.59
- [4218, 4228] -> 0.08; 8.84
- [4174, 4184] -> 0.07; 9.07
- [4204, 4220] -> 0.08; 8.91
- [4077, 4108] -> -0.07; 10.6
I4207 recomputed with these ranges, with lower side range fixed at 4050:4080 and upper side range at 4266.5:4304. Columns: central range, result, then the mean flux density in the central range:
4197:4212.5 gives 1.5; 8.89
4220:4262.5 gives 3.2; 9.02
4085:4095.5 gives -0.2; 10.1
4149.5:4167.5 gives 1.2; 9.22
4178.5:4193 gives 1.2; 9.01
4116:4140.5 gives -0.2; 10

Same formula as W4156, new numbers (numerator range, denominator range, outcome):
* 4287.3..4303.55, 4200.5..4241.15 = 1.16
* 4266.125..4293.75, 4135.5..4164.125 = 1.08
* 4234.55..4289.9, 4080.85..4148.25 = 0.96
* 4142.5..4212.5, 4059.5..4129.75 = 0.91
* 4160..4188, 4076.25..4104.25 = 0.90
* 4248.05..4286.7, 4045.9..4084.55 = 1.02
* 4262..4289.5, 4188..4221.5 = 1.09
